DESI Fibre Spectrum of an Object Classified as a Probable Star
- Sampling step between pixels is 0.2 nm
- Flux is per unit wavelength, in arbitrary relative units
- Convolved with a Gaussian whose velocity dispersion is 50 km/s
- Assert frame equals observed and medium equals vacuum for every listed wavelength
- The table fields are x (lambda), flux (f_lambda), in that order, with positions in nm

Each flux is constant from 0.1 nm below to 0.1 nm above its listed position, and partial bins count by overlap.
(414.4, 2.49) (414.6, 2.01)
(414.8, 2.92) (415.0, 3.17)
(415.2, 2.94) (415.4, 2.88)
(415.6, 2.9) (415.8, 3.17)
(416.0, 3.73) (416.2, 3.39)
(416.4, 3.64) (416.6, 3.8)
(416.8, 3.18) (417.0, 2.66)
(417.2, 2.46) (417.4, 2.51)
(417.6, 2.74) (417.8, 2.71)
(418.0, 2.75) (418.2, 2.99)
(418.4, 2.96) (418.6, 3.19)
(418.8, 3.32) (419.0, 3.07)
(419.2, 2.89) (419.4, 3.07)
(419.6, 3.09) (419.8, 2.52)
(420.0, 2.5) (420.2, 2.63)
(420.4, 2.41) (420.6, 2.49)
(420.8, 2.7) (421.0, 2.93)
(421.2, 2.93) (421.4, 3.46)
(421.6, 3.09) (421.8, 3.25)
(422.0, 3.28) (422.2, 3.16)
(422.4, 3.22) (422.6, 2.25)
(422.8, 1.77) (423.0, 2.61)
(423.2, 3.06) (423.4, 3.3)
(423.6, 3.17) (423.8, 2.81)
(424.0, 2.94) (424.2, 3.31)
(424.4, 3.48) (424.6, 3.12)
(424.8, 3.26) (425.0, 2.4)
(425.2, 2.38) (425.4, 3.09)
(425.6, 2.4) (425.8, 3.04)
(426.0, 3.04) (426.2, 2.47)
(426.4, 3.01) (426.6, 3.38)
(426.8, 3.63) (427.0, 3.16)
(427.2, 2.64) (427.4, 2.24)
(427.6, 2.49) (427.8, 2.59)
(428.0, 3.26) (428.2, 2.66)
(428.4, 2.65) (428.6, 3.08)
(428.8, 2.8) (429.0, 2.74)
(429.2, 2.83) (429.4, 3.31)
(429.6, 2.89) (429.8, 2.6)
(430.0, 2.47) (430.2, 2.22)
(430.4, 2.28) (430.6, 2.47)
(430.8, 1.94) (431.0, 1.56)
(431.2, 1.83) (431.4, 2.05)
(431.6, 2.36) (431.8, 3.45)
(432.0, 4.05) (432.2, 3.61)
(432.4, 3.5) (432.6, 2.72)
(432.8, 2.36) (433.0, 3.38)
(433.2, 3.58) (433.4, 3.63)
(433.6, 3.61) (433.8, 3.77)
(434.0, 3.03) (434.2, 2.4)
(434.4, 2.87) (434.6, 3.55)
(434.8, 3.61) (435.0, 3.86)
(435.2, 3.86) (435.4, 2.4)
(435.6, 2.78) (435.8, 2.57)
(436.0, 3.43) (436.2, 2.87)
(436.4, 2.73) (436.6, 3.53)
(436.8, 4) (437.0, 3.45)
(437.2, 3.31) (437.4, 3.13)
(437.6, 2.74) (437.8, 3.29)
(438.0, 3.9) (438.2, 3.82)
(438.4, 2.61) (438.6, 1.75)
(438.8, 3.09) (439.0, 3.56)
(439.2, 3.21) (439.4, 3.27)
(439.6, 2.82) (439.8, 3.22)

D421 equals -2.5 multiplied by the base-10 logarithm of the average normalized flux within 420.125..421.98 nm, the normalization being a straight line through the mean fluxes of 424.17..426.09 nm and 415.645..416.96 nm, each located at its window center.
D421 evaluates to 0.09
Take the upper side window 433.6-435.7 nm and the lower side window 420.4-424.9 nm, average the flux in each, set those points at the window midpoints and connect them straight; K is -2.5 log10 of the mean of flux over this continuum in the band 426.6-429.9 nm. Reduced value 0.083 mag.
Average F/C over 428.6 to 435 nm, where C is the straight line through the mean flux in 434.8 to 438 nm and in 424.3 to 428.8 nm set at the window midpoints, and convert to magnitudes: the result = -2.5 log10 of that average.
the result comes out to 0.06 mag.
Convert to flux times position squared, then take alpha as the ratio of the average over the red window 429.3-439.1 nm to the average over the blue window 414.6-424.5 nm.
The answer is 1.09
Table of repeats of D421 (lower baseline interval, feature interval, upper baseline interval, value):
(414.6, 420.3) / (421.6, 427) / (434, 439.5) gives 0.03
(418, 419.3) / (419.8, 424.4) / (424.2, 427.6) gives 0.04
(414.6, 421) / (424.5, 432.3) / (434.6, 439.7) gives 0.12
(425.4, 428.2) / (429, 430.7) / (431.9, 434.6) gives 0.16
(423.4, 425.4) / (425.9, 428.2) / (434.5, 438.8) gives 0.06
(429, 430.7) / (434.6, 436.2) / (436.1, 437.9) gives -0.04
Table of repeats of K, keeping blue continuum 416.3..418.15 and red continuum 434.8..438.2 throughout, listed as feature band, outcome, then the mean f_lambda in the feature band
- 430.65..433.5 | 0.12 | 2.85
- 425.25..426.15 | 0.09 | 2.84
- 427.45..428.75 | 0.13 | 2.77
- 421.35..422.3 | -0.08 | 3.24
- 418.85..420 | 0.03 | 2.91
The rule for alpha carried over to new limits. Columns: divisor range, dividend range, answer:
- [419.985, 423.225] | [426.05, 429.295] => 1.05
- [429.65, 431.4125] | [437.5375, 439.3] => 1.48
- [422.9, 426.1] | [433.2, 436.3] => 1.14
